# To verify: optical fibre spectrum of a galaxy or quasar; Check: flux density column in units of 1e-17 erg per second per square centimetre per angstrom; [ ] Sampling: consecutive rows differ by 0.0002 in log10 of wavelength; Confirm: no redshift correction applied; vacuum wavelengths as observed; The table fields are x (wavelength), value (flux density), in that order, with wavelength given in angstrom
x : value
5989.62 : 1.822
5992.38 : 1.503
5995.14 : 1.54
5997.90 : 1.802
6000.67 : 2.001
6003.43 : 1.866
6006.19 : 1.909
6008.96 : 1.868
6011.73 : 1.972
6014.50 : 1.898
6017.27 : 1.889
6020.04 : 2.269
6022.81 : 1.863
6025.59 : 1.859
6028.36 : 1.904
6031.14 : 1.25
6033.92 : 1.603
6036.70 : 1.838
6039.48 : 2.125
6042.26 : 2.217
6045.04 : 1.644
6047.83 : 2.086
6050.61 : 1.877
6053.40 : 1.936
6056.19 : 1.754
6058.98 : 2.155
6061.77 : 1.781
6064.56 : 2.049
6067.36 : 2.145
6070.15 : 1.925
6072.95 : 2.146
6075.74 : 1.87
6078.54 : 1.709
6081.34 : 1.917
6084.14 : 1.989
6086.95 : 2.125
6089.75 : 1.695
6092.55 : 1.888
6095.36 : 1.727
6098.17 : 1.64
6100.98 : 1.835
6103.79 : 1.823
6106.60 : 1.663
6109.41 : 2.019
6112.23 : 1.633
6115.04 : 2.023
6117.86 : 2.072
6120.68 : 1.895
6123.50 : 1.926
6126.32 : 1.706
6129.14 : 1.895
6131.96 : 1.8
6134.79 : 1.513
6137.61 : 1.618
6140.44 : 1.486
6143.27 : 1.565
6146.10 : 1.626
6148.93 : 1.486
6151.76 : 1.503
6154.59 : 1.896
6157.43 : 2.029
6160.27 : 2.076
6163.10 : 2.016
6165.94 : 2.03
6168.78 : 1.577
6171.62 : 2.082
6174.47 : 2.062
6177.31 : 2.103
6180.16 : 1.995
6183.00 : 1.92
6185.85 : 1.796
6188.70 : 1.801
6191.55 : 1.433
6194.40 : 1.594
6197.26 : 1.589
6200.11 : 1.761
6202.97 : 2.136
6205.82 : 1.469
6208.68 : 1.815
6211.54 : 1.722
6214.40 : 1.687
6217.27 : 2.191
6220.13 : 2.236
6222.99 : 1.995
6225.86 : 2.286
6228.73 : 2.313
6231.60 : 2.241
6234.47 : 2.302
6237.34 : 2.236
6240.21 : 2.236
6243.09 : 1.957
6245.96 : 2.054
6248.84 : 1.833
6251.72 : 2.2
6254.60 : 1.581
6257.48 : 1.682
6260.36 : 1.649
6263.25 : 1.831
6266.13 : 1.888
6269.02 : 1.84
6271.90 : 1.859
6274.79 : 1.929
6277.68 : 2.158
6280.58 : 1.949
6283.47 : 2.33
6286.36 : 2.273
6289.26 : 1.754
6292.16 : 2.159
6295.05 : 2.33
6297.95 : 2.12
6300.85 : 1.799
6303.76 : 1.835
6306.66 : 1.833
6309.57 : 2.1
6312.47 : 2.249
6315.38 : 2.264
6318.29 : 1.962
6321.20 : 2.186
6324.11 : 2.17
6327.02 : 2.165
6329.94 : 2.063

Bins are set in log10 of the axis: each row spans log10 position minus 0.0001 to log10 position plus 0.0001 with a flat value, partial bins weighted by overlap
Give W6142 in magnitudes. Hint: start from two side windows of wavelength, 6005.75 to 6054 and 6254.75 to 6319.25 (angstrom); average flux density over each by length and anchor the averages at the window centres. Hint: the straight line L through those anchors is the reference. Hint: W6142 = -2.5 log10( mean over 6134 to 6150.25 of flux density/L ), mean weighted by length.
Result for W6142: 0.24 mag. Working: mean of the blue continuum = 1.89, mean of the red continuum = 1.98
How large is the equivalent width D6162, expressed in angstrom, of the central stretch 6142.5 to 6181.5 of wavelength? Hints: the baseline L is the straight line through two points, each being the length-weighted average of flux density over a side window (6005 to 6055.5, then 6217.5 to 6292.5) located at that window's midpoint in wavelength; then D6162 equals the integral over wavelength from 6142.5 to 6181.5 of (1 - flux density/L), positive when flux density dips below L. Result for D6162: 2.10 angstrom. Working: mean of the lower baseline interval 1.89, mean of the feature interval 1.87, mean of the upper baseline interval 2.03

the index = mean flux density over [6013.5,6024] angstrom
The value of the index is 1.99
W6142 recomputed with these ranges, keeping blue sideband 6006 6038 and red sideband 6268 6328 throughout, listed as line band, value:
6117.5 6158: 0.13 mag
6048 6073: -0.06 mag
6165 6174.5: 0.03 mag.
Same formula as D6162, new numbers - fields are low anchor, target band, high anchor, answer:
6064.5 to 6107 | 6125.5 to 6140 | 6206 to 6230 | 1.8 angstrom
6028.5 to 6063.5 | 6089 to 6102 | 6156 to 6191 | 0.9 angstrom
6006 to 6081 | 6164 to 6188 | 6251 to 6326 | 0.2 angstrom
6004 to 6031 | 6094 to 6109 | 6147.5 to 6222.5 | 1.0 angstrom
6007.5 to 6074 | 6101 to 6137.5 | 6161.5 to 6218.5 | 1.0 angstrom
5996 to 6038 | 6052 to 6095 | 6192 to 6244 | -1.1 angstrom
